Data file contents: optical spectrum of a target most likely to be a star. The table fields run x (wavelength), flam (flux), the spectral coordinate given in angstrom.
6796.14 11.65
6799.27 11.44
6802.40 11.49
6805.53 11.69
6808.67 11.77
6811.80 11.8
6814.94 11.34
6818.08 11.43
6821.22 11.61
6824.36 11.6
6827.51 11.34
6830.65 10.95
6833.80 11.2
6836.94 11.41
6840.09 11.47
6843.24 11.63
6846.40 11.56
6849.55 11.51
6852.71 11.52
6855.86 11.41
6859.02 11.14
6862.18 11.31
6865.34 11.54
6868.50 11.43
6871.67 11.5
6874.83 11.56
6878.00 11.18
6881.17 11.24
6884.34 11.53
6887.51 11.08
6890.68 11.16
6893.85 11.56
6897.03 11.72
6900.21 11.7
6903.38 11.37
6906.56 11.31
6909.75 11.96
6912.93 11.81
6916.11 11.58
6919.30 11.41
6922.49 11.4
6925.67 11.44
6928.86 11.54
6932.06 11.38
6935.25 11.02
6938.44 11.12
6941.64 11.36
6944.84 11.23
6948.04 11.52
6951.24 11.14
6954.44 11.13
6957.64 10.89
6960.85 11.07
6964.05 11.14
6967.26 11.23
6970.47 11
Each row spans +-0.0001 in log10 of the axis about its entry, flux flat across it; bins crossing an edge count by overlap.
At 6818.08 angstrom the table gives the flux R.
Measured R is 11.43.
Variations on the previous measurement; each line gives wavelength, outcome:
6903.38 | 11.37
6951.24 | 11.14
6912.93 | 11.81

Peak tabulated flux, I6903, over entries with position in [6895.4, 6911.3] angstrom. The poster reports 11.96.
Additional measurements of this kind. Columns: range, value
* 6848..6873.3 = 11.54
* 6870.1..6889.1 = 11.56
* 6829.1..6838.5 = 11.41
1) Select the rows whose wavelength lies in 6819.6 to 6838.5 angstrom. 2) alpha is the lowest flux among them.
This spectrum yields 10.95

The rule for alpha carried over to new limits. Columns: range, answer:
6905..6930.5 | 11.31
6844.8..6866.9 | 11.14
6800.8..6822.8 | 11.34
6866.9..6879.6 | 11.18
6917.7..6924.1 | 11.4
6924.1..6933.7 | 11.38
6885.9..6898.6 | 11.08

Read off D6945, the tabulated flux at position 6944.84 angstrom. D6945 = 11.23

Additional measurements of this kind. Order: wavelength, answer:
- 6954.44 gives 11.13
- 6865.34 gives 11.54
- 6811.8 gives 11.8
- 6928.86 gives 11.54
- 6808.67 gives 11.77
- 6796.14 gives 11.65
